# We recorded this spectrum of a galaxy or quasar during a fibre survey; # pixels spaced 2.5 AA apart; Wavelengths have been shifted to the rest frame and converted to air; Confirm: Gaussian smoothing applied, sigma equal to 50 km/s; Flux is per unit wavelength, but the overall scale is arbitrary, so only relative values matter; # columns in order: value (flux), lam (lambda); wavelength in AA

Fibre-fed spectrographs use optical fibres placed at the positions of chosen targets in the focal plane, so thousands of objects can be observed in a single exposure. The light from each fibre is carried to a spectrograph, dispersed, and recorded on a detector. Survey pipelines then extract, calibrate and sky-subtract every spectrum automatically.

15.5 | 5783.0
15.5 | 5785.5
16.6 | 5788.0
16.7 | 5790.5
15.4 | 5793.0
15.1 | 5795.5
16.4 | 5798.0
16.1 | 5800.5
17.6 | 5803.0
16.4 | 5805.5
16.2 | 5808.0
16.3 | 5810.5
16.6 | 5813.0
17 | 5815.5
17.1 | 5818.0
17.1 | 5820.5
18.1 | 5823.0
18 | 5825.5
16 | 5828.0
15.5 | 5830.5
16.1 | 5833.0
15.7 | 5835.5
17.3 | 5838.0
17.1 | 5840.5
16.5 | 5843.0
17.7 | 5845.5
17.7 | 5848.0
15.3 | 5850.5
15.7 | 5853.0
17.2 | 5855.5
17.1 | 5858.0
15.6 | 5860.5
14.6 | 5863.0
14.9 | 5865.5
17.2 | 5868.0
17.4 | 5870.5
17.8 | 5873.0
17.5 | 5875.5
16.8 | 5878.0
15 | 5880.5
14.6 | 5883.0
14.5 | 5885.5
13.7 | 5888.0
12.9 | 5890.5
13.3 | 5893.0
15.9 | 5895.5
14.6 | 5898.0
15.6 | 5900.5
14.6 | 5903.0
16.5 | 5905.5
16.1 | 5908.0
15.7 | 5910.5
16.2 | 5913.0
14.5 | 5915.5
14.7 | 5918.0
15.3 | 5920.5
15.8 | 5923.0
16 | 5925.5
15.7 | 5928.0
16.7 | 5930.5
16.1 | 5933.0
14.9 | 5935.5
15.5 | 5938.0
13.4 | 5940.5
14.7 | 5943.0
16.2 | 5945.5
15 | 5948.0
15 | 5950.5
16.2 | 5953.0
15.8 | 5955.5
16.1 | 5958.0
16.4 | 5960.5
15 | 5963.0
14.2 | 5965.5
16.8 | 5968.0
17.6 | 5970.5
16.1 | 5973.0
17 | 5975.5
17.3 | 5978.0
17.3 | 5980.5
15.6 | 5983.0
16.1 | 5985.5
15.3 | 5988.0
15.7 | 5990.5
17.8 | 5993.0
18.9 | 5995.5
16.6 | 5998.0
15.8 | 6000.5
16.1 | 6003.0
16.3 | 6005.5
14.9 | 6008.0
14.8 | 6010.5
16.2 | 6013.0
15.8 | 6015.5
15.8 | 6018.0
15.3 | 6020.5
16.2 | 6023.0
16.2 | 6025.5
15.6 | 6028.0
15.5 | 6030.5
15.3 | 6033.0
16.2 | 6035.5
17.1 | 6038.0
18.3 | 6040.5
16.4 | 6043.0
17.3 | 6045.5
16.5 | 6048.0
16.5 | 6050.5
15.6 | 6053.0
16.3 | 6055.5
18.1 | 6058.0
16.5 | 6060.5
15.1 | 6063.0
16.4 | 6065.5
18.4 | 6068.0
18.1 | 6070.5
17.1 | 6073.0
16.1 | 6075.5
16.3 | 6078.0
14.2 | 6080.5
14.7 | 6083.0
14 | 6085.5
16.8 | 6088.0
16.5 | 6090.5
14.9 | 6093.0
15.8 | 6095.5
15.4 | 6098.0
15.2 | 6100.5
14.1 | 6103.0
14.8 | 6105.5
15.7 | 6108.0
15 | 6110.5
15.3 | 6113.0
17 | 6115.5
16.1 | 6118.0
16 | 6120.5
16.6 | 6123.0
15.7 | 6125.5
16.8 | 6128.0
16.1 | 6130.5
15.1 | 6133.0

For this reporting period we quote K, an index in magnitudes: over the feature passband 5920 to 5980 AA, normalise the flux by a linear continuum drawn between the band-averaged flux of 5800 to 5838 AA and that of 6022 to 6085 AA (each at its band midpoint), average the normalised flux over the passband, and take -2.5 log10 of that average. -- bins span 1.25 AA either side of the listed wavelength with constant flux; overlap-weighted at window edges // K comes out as 0.05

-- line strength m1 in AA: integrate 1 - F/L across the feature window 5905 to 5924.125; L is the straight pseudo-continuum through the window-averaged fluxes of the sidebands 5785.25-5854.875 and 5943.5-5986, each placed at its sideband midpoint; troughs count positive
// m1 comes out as 0.8 AA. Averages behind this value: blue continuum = 16.5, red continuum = 16.1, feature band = 15.6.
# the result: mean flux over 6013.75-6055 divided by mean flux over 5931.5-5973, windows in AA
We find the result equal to 1.0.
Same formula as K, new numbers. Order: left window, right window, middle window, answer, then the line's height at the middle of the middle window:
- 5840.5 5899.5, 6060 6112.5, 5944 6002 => -0.03 mag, 15.8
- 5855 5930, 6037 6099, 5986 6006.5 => -0.03 mag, 16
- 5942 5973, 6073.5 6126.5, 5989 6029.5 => -0.03 mag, 15.7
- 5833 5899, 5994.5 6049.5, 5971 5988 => -0.03 mag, 16.1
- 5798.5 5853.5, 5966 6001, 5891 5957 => 0.09 mag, 16.7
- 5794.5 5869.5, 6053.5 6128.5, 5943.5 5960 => 0.04 mag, 16.3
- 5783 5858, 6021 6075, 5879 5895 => 0.17 mag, 16.6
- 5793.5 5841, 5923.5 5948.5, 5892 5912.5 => 0.03 mag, 15.8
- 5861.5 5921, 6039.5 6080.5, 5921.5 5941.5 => 0.01 mag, 15.7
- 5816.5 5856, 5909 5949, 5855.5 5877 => -0.02 mag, 16.3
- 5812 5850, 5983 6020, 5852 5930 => 0.07 mag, 16.6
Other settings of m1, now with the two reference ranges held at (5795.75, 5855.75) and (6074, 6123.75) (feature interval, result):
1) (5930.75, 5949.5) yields 1.1 AA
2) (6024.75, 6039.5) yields -0.2 AA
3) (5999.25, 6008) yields 0.0 AA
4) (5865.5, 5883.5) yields -0.1 AA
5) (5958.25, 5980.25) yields -0.4 AA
